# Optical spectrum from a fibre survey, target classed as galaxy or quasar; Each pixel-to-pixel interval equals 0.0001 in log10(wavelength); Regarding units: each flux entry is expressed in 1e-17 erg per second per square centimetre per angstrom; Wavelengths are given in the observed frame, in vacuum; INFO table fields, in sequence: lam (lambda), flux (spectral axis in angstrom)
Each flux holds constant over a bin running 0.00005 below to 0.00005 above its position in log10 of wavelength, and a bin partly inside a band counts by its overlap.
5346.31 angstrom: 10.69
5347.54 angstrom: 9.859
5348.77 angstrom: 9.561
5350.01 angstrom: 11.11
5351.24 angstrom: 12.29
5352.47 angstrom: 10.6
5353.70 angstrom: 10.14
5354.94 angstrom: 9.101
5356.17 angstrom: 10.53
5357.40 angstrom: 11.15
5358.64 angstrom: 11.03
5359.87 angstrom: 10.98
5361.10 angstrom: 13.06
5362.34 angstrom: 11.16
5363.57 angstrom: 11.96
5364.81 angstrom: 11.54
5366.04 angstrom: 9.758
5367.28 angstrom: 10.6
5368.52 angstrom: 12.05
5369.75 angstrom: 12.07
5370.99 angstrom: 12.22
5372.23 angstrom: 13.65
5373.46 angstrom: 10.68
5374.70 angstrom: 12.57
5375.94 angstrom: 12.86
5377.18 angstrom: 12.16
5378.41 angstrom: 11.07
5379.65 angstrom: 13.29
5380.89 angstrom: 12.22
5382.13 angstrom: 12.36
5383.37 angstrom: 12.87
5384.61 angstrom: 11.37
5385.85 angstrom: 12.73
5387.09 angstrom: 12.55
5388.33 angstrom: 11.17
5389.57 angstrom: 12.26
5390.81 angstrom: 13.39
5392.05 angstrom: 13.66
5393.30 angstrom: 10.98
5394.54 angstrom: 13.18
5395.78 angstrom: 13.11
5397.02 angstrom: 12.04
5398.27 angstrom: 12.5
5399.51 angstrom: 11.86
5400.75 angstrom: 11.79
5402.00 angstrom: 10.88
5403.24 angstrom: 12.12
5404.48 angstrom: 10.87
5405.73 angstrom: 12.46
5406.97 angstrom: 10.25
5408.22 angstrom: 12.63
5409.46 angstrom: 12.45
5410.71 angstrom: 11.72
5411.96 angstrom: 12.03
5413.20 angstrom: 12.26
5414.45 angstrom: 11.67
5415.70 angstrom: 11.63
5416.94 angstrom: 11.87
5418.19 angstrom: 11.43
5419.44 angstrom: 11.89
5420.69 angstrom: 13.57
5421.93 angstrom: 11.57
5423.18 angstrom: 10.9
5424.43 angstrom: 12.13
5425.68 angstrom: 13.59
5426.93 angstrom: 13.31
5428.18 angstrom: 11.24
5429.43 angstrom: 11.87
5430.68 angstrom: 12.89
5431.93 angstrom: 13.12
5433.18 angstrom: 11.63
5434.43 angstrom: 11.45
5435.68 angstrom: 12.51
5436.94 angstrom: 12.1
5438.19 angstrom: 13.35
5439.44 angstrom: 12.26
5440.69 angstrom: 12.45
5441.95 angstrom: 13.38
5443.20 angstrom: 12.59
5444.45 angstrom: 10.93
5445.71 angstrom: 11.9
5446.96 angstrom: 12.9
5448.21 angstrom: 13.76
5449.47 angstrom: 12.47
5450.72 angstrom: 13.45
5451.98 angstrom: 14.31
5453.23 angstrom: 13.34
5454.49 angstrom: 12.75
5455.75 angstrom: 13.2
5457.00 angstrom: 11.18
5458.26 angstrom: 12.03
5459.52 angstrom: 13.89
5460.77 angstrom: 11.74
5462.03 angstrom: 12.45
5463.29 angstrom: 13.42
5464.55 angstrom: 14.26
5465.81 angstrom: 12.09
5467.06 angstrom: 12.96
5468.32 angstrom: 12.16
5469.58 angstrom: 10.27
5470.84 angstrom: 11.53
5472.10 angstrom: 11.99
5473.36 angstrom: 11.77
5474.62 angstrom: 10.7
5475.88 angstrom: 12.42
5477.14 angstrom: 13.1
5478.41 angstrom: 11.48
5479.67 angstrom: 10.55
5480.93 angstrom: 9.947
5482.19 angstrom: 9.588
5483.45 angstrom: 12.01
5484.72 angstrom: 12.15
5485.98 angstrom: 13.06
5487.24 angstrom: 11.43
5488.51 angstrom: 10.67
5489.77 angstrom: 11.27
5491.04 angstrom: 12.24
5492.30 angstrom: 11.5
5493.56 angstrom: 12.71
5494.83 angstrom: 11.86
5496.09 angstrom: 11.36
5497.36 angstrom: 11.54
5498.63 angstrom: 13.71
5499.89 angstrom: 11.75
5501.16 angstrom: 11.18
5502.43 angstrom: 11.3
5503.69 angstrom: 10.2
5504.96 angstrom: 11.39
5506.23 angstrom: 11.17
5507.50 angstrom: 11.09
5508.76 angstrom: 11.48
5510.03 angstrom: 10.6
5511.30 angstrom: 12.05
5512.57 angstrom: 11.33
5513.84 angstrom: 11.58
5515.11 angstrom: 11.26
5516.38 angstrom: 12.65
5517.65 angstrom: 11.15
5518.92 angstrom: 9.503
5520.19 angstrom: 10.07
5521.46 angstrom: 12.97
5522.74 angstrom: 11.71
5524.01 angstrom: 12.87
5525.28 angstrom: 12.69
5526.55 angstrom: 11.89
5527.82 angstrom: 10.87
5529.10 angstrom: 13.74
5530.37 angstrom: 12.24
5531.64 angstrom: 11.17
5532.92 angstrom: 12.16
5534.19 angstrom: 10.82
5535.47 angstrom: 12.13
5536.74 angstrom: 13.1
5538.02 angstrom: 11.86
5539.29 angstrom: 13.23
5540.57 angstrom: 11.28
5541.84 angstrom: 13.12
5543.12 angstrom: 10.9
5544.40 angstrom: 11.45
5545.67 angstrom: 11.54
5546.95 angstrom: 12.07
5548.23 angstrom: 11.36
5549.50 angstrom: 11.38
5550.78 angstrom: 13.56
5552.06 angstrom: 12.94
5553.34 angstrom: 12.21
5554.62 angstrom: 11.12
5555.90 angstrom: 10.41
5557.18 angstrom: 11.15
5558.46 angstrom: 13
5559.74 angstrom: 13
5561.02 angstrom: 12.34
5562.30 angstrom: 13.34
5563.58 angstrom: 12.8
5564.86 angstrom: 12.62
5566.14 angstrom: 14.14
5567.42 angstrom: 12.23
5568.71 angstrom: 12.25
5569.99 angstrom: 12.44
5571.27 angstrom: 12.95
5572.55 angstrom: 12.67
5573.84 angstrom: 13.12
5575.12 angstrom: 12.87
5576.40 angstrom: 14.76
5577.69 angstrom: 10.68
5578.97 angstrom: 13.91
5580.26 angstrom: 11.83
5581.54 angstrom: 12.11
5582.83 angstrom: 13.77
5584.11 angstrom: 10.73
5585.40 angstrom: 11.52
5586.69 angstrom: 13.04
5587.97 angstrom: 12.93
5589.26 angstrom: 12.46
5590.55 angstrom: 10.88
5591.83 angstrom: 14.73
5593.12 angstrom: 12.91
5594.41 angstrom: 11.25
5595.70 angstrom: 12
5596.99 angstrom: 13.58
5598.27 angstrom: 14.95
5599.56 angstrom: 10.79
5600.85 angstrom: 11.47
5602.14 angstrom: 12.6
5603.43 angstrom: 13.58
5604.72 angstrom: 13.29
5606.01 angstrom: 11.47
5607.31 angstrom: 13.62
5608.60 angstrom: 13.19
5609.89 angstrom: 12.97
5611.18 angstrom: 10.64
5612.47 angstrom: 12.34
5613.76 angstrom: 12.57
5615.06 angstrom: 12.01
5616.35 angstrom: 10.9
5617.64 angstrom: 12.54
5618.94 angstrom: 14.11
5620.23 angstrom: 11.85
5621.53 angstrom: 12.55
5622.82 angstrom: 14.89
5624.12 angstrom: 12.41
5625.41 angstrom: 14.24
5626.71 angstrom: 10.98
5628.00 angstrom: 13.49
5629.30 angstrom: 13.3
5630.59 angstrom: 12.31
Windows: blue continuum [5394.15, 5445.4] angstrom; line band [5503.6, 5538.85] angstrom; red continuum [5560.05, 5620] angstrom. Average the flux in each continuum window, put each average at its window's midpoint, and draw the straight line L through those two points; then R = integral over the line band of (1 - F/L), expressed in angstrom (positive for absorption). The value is 2.1 angstrom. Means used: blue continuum 12.1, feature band 11.7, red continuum 12.6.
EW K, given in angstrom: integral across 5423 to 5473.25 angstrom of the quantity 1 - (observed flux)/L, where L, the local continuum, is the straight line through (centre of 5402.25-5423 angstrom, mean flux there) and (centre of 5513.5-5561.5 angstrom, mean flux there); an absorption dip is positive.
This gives -2.6 angstrom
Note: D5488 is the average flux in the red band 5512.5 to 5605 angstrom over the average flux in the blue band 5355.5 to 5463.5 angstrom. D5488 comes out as 1.01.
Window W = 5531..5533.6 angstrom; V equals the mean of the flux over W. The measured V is 11.7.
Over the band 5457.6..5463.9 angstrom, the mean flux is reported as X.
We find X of 12.7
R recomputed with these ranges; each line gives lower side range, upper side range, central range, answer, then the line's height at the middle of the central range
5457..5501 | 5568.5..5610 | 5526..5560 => 1.0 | 12.3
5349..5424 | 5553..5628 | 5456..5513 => 1.9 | 12.2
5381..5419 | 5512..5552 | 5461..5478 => -0.4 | 12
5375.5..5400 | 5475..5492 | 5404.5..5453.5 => -1.3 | 12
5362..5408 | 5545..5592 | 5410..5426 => 0.1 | 12.1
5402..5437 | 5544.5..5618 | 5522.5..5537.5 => 0.2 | 12.3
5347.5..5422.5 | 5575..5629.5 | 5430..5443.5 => -0.6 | 12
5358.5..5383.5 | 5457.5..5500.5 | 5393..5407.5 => 0.1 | 11.9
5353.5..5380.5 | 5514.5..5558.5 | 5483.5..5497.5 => 0.0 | 11.8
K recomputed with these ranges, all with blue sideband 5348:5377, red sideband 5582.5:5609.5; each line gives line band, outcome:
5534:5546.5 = 0.3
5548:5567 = 0.0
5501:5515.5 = 1.1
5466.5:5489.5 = 0.8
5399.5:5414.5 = -0.2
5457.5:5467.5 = -0.8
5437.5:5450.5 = -0.9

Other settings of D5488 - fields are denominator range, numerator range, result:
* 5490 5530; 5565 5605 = 1.09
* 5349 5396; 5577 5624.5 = 1.06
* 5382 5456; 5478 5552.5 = 0.95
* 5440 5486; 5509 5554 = 0.97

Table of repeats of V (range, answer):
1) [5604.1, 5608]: 12.8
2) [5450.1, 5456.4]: 13.4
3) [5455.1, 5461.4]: 12.4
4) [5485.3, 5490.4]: 11.6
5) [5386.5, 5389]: 11.9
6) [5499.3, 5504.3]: 11.1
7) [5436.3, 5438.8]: 12.7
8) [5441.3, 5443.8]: 13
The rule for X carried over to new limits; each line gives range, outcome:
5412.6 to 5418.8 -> 11.8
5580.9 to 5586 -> 12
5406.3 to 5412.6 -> 11.8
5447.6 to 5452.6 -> 13.5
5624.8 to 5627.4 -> 12.6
